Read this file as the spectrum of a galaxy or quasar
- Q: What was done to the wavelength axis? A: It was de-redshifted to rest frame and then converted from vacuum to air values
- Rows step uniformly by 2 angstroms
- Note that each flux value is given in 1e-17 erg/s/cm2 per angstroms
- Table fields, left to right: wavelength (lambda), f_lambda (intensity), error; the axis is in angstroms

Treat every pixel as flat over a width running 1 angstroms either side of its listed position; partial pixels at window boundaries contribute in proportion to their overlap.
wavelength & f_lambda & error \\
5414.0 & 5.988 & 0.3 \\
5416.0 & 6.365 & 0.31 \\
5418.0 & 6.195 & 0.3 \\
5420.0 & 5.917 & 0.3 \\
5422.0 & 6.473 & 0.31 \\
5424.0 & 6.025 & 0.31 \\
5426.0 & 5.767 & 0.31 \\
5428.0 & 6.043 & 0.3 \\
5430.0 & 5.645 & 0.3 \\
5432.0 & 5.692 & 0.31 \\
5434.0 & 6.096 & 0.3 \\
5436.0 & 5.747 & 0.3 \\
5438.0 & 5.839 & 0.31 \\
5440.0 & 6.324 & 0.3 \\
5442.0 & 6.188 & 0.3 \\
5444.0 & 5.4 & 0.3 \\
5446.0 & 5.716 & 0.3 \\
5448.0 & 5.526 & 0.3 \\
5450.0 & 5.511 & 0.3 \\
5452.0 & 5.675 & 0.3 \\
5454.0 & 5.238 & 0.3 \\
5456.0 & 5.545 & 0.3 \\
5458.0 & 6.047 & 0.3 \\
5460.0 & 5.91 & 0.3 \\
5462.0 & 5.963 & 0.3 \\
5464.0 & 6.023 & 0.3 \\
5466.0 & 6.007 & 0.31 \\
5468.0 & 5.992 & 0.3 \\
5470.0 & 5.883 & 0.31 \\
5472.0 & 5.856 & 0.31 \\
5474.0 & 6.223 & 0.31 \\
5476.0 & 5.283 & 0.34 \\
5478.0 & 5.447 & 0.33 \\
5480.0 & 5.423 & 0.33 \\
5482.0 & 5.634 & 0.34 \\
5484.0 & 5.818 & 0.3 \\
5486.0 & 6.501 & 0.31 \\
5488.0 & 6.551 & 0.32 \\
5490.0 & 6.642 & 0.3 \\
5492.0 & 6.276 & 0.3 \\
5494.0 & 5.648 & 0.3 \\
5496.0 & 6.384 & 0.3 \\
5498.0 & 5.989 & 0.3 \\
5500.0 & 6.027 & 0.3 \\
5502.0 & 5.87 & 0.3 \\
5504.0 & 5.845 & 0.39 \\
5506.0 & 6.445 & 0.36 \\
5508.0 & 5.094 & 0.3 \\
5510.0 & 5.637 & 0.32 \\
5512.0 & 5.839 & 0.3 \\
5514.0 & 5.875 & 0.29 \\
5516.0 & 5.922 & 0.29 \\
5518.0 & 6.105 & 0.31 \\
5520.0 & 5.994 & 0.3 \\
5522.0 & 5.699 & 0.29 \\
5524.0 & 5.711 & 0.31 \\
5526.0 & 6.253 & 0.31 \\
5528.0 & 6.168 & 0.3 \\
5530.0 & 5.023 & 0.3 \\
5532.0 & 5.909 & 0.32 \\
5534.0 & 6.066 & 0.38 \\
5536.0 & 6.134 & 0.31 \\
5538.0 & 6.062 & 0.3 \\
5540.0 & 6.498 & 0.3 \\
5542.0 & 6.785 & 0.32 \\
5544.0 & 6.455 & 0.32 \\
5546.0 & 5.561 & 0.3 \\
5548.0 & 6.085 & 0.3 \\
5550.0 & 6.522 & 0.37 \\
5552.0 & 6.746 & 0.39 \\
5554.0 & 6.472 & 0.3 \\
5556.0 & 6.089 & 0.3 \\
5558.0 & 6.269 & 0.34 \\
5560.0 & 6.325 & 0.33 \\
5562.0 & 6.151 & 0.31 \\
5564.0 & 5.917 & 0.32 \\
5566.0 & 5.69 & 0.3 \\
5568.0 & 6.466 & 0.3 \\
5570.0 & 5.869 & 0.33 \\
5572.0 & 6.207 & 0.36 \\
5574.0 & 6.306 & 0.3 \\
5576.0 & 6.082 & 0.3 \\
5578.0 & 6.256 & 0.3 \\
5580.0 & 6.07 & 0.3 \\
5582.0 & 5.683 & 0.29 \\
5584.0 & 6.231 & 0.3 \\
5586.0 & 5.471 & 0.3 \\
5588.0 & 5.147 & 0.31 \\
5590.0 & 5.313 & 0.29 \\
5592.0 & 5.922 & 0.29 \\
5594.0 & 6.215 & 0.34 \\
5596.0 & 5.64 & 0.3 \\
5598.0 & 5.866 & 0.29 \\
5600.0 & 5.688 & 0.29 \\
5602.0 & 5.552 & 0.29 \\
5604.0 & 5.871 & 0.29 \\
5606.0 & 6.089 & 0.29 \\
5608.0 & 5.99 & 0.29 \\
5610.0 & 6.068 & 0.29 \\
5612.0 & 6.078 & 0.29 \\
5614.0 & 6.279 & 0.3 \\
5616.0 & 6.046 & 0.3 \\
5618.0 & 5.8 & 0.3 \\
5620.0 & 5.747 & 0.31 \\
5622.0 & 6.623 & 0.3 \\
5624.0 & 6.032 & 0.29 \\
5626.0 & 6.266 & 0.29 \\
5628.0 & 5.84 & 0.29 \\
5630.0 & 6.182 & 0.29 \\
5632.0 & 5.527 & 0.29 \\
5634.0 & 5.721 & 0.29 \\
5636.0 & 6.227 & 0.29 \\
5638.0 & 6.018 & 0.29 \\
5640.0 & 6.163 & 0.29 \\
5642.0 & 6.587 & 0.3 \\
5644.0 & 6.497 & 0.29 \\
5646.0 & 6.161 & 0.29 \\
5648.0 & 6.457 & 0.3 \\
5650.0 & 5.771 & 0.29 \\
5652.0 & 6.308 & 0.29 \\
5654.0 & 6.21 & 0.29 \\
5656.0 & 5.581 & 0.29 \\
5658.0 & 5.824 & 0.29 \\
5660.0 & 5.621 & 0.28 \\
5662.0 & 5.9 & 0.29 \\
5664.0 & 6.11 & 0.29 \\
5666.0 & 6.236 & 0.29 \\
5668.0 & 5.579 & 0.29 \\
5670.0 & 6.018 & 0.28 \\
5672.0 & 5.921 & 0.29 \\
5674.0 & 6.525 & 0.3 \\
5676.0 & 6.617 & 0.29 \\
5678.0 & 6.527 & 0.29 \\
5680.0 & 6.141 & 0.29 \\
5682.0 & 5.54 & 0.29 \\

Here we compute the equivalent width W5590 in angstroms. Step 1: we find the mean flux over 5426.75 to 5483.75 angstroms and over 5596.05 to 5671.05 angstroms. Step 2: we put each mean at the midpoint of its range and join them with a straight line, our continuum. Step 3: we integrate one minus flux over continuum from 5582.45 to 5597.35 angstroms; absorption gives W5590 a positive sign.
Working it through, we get 0.61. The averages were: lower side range 5.78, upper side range 6.01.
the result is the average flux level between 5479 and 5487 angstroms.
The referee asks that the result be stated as 5.84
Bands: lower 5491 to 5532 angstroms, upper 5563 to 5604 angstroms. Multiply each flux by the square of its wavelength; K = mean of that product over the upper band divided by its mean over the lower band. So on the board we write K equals 1.0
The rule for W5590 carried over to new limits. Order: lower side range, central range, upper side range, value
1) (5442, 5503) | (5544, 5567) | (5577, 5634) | -1.1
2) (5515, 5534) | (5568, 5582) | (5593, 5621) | -0.5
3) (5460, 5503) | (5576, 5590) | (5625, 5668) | 0.5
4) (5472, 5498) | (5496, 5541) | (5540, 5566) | 1.4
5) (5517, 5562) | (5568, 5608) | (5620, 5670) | 1.4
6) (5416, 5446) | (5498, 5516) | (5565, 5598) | 0.3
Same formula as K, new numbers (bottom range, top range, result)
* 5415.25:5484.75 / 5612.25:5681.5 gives 1.12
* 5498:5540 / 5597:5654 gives 1.07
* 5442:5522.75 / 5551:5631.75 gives 1.07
